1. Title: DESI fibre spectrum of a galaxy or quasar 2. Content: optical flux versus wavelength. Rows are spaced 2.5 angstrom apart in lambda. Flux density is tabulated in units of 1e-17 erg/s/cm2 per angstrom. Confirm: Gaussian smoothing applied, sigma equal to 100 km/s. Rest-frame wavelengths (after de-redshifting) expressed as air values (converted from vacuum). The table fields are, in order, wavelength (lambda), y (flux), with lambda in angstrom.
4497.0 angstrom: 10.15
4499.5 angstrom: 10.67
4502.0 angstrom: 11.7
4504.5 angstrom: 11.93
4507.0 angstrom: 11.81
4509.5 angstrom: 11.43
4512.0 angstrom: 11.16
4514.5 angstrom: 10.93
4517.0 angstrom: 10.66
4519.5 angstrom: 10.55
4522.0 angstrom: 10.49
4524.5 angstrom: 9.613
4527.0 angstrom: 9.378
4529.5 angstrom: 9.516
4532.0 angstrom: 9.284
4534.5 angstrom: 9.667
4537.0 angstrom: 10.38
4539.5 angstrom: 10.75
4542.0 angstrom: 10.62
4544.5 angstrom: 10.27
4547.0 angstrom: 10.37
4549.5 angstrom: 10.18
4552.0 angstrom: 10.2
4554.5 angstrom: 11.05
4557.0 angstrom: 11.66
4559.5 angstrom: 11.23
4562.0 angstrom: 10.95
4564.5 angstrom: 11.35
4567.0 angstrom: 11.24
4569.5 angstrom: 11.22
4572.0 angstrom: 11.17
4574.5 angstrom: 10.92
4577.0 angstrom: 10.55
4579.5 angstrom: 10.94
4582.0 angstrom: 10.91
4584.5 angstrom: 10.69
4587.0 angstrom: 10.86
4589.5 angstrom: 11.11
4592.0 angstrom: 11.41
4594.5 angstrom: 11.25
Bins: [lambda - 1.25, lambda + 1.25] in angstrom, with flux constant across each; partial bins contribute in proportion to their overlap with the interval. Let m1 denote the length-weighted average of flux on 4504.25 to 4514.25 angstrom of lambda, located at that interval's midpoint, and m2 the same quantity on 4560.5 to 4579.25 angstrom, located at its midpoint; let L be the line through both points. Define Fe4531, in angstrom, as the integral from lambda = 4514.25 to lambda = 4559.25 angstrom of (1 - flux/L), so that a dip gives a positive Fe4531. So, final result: 3.9 angstrom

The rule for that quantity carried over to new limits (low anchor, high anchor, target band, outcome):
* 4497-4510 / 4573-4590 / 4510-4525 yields 0.8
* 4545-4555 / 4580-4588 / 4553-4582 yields -1.3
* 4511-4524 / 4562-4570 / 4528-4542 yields 1.2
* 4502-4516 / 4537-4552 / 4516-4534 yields 1.8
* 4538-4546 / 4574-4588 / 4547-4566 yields -0.5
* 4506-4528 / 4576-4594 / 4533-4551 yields 0.8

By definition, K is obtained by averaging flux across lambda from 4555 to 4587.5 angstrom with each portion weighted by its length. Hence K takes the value 11.1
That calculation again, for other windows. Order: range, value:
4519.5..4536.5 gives 9.76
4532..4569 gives 10.7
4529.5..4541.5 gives 10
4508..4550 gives 10.3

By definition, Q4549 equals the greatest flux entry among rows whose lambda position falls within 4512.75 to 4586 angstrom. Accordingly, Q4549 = 11.66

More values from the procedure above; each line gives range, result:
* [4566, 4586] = 11.24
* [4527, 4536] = 9.667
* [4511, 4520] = 11.16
